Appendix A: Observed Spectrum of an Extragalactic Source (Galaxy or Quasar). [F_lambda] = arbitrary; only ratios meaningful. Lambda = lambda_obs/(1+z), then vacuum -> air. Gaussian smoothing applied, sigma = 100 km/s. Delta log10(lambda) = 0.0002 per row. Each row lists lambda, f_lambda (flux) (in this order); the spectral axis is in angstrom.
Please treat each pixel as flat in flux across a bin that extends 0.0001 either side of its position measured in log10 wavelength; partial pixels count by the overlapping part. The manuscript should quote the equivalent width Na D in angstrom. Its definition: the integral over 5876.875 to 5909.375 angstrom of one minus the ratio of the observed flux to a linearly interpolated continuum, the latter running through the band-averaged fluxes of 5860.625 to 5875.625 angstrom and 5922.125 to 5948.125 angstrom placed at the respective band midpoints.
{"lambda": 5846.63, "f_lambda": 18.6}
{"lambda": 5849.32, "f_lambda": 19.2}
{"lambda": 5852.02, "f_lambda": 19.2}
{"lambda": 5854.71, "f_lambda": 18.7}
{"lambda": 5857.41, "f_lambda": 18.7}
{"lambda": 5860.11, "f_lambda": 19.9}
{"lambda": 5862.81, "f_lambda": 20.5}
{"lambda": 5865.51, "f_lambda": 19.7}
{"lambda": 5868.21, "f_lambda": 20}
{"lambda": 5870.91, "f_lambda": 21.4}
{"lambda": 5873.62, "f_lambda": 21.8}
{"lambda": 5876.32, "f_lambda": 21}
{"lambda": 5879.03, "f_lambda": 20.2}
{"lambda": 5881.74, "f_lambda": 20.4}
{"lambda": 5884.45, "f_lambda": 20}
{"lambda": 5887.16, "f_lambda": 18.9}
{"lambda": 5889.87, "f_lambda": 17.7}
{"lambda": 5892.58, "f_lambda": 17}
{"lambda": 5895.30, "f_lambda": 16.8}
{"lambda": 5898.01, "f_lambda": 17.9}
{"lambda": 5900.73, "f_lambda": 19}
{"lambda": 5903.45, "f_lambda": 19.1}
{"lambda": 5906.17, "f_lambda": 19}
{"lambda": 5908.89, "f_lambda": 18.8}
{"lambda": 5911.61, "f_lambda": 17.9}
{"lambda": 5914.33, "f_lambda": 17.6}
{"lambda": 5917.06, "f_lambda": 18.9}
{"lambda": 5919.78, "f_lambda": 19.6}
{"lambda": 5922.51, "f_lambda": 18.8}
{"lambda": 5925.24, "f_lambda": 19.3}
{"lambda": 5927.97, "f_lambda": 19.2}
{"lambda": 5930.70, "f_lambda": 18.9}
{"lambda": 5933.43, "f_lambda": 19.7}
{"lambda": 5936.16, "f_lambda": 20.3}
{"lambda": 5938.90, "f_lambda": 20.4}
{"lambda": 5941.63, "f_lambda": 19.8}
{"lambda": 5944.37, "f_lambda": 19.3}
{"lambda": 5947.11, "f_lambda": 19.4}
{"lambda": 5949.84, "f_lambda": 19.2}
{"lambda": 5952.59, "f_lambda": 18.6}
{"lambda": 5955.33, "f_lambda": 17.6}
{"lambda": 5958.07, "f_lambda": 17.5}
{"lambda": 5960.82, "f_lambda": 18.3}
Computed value 2.3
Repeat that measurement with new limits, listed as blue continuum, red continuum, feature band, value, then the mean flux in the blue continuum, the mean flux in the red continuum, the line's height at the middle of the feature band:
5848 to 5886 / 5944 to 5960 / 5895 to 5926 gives 1.07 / 20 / 18.5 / 19.3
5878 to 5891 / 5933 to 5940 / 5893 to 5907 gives 1.01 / 19.5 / 20.2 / 19.7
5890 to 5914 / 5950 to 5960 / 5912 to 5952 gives -2.59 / 18.1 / 18.1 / 18.1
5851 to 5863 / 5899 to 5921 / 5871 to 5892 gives -1.03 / 19.3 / 18.7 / 19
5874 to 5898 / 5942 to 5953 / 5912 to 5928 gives 0.28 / 19.1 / 19.2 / 19.1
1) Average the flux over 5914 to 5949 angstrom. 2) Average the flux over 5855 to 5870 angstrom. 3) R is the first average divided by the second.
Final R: 0.98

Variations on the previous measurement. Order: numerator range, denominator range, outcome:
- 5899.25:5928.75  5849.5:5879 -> 0.94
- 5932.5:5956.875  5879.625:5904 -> 1.04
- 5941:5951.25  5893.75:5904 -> 1.07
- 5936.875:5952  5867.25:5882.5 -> 0.94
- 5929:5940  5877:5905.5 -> 1.06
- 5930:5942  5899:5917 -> 1.07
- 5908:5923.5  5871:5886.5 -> 0.90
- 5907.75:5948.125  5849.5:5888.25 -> 0.96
